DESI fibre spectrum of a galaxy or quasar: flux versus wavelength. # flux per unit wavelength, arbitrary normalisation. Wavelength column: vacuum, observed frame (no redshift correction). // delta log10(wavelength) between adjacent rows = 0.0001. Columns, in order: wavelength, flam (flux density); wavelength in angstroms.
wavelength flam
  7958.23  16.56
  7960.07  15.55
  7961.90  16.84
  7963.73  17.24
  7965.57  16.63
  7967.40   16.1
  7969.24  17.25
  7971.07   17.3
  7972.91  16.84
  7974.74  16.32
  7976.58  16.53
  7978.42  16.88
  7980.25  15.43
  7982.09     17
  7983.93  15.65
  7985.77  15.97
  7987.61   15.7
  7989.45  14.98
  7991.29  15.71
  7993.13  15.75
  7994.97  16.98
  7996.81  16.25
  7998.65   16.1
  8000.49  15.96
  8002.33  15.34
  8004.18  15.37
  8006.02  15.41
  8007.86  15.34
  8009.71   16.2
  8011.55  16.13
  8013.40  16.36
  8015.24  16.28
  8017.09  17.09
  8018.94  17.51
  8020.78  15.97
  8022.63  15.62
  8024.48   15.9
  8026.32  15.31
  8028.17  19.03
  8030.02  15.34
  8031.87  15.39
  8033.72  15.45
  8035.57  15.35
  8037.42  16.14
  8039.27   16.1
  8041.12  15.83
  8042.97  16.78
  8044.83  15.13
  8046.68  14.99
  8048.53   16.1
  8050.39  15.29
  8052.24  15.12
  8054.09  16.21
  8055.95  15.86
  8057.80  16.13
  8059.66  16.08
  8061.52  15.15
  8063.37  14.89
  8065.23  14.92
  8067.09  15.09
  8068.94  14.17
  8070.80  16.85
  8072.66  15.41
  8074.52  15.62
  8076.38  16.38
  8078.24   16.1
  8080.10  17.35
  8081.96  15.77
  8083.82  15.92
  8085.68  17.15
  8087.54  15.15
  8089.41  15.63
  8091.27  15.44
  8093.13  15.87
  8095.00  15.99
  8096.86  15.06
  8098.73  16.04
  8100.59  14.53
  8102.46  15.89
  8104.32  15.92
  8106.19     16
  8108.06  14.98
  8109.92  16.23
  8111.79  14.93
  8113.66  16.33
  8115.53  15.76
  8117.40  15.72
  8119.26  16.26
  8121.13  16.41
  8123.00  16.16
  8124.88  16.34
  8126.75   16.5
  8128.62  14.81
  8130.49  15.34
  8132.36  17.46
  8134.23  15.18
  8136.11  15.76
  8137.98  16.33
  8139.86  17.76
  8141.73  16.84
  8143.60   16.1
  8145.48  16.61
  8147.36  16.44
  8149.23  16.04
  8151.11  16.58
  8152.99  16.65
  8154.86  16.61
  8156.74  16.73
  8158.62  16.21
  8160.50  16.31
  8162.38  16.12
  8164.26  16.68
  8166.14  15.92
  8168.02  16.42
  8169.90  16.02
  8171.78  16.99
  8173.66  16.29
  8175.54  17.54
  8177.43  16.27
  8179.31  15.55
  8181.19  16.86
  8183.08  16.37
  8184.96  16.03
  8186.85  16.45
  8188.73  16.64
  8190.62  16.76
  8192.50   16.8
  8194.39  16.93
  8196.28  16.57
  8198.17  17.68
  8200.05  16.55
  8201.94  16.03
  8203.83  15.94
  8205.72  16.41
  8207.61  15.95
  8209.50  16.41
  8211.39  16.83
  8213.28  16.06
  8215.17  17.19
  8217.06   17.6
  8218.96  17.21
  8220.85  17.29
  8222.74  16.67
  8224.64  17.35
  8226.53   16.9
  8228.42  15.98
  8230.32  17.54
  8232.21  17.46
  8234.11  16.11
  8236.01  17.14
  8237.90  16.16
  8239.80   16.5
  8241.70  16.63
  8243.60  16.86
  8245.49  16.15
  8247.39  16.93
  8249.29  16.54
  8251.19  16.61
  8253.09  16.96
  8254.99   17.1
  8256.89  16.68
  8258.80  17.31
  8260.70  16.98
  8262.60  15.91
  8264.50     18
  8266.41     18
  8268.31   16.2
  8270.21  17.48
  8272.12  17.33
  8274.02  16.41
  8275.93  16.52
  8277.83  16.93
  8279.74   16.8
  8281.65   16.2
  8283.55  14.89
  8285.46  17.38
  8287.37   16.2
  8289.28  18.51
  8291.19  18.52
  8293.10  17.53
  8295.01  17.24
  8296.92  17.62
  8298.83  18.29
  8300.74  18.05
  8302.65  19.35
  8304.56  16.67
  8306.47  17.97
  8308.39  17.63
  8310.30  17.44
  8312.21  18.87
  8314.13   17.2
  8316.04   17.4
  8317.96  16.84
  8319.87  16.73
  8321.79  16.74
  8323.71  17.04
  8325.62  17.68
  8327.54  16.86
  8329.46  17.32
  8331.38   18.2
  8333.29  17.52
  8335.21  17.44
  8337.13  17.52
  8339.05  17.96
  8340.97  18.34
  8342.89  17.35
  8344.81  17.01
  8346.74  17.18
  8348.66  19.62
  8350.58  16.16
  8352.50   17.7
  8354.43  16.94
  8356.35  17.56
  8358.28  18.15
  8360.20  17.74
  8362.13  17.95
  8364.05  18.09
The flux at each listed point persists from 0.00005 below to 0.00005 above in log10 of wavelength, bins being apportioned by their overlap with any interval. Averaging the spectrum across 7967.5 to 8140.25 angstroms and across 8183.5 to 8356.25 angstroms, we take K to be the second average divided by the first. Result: 1.1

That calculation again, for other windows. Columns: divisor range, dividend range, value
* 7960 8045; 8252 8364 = 1.07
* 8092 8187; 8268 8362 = 1.08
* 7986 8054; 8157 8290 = 1.05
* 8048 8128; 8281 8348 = 1.11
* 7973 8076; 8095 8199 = 1.02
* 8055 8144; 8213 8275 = 1.06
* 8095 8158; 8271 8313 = 1.08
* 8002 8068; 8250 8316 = 1.09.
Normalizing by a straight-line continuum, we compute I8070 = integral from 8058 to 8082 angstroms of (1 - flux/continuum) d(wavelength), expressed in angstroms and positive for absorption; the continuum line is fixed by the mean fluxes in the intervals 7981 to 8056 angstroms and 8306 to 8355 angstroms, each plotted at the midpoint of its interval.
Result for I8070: 0.8 angstroms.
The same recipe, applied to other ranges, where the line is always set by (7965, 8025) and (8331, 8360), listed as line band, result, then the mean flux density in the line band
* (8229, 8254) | 0.7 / 16.7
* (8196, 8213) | 0.6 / 16.5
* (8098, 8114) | 1.0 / 15.6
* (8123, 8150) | 0.8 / 16.2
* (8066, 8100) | 1.5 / 15.8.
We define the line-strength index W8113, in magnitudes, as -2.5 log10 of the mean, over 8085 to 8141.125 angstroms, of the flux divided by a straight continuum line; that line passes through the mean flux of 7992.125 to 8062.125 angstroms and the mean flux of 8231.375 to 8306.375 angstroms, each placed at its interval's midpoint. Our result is 0.03 mag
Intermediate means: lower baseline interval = 16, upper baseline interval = 17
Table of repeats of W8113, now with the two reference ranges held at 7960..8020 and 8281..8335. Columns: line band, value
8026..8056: 0.04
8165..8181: 0.03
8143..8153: 0.03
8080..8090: 0.04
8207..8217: 0.03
